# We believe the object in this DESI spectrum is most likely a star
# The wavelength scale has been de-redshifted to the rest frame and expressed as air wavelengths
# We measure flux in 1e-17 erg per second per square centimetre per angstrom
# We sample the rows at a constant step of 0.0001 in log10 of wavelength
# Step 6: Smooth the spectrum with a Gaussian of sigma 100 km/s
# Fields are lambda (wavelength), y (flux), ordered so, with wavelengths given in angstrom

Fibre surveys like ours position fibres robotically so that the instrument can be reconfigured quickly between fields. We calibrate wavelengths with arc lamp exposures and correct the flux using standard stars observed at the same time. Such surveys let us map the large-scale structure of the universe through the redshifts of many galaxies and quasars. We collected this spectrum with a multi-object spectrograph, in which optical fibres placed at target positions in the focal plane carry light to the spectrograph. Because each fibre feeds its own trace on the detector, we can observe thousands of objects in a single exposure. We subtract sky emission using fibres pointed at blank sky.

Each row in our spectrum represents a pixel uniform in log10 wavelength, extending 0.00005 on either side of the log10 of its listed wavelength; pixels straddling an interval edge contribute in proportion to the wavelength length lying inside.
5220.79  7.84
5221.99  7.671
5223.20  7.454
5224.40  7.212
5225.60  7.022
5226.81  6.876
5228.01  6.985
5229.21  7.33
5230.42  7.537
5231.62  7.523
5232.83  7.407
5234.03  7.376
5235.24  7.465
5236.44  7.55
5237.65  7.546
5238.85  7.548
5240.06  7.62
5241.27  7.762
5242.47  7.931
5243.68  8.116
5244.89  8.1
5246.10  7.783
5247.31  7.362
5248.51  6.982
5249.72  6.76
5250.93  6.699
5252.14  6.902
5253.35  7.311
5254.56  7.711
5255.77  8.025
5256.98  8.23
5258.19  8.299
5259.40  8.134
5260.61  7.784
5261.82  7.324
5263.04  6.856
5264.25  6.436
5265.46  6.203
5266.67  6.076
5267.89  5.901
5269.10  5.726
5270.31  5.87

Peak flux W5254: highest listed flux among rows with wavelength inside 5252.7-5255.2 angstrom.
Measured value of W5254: 7.711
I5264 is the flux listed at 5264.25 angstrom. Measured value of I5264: 6.436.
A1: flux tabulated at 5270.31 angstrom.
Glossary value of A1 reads 5.87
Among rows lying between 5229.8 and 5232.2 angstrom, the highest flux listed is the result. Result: 7.537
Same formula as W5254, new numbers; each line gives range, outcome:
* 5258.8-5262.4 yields 8.134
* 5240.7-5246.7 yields 8.116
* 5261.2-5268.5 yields 7.324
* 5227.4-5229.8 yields 7.33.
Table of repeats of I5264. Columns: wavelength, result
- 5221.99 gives 7.671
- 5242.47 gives 7.931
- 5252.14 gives 6.902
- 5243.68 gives 8.116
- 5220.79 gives 7.84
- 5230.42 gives 7.537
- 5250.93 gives 6.699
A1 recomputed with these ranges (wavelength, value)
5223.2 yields 7.454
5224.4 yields 7.212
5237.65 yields 7.546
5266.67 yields 6.076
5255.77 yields 8.025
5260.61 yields 7.784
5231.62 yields 7.523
